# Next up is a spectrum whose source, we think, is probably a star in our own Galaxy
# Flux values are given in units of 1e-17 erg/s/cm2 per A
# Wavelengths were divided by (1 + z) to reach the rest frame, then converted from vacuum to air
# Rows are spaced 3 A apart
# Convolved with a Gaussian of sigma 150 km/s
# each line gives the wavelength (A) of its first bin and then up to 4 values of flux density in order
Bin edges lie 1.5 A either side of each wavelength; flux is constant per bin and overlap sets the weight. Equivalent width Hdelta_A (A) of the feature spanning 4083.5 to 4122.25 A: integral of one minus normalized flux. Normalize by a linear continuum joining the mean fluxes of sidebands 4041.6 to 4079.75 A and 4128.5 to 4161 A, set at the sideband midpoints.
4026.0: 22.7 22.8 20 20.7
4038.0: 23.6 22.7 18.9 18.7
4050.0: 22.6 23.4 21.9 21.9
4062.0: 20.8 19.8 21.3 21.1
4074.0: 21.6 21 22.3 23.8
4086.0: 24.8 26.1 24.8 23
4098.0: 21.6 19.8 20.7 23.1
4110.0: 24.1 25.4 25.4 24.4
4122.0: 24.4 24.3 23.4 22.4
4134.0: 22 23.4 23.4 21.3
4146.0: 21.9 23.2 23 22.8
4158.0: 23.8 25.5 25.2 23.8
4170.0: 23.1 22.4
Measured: -2.86 A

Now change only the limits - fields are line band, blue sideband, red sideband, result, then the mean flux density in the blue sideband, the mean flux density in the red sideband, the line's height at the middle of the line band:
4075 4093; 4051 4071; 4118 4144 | -1.32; 21.5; 23.2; 22.1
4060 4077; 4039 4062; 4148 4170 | 0.70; 21.4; 23.9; 21.8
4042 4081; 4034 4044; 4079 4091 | 3.23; 21.9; 24.4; 23.1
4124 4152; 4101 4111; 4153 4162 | 0.51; 22.1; 23.9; 23.2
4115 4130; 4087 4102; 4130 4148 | -1.03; 23.2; 22.4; 22.7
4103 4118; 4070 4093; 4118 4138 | -0.33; 23.2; 23.4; 23.4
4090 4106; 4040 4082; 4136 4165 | -0.01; 21.3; 23.3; 22.1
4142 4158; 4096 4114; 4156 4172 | 0.78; 22.4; 24.2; 23.7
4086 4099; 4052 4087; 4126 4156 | -1.12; 21.9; 22.7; 22.2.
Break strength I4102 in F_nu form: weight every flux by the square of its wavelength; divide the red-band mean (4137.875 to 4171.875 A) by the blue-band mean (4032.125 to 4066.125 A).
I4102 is 1.15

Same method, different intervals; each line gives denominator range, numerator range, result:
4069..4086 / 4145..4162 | 1.09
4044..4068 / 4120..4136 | 1.14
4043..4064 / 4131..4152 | 1.11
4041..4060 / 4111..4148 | 1.14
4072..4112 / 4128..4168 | 1.04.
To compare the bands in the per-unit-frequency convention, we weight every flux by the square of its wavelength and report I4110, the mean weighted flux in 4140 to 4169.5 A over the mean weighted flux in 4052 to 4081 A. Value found 1.14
